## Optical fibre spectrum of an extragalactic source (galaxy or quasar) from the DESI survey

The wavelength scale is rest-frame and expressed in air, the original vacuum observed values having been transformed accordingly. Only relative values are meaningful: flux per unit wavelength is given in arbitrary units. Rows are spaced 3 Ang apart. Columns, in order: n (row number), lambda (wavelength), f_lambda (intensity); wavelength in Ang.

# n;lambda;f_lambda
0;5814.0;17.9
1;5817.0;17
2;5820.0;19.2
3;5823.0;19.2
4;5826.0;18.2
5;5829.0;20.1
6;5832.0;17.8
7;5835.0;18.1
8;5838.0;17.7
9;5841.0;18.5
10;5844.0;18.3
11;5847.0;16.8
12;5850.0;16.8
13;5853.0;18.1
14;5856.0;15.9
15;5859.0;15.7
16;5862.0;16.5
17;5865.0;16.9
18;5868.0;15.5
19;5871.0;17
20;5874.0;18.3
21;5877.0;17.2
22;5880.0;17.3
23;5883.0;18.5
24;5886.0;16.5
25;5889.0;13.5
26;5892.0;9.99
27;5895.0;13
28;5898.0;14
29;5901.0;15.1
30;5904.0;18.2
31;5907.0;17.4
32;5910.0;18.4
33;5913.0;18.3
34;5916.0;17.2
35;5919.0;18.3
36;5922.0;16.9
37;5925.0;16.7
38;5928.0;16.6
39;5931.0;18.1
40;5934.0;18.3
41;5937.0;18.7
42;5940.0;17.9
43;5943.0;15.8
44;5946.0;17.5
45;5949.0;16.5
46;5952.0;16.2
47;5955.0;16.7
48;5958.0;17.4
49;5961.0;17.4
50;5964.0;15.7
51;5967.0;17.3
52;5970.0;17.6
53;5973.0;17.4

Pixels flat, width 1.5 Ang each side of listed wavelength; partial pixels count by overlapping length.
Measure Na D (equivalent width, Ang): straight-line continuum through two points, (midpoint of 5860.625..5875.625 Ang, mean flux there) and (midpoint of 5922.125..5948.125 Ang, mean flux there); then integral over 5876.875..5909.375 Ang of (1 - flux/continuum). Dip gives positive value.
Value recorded 2.9 Ang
